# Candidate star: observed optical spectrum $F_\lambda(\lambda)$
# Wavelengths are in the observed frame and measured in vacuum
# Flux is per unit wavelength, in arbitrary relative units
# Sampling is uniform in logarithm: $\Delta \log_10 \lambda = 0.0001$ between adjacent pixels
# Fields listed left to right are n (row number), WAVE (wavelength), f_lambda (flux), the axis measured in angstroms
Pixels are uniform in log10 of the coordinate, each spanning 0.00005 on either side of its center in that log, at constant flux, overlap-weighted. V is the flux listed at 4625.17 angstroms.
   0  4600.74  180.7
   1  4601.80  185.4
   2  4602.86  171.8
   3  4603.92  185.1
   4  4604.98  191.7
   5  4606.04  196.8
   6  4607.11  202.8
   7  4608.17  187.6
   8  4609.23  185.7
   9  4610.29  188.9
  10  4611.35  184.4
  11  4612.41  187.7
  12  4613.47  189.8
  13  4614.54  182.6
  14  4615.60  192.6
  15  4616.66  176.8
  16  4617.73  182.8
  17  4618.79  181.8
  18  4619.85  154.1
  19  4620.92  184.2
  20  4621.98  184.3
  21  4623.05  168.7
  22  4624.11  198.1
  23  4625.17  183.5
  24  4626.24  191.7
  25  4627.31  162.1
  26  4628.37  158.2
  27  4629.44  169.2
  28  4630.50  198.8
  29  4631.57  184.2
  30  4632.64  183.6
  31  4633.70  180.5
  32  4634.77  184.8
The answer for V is 183.5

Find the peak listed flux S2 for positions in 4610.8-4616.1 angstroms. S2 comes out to 192.6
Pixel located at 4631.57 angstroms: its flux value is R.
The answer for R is 184.2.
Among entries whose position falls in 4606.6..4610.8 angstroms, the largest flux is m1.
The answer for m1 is 202.8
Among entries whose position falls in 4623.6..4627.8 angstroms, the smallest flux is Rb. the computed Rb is 162.1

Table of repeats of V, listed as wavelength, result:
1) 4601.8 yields 185.4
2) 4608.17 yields 187.6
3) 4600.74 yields 180.7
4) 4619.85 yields 154.1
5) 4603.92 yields 185.1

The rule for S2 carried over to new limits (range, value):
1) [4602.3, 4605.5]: 191.7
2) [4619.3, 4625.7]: 198.1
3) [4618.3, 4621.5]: 184.2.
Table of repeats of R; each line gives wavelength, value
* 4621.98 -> 184.3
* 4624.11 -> 198.1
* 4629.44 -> 169.2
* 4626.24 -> 191.7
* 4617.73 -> 182.8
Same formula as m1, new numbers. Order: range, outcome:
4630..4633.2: 198.8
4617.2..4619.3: 182.8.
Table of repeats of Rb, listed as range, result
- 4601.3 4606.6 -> 171.8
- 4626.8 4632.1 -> 158.2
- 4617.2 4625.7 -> 154.1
